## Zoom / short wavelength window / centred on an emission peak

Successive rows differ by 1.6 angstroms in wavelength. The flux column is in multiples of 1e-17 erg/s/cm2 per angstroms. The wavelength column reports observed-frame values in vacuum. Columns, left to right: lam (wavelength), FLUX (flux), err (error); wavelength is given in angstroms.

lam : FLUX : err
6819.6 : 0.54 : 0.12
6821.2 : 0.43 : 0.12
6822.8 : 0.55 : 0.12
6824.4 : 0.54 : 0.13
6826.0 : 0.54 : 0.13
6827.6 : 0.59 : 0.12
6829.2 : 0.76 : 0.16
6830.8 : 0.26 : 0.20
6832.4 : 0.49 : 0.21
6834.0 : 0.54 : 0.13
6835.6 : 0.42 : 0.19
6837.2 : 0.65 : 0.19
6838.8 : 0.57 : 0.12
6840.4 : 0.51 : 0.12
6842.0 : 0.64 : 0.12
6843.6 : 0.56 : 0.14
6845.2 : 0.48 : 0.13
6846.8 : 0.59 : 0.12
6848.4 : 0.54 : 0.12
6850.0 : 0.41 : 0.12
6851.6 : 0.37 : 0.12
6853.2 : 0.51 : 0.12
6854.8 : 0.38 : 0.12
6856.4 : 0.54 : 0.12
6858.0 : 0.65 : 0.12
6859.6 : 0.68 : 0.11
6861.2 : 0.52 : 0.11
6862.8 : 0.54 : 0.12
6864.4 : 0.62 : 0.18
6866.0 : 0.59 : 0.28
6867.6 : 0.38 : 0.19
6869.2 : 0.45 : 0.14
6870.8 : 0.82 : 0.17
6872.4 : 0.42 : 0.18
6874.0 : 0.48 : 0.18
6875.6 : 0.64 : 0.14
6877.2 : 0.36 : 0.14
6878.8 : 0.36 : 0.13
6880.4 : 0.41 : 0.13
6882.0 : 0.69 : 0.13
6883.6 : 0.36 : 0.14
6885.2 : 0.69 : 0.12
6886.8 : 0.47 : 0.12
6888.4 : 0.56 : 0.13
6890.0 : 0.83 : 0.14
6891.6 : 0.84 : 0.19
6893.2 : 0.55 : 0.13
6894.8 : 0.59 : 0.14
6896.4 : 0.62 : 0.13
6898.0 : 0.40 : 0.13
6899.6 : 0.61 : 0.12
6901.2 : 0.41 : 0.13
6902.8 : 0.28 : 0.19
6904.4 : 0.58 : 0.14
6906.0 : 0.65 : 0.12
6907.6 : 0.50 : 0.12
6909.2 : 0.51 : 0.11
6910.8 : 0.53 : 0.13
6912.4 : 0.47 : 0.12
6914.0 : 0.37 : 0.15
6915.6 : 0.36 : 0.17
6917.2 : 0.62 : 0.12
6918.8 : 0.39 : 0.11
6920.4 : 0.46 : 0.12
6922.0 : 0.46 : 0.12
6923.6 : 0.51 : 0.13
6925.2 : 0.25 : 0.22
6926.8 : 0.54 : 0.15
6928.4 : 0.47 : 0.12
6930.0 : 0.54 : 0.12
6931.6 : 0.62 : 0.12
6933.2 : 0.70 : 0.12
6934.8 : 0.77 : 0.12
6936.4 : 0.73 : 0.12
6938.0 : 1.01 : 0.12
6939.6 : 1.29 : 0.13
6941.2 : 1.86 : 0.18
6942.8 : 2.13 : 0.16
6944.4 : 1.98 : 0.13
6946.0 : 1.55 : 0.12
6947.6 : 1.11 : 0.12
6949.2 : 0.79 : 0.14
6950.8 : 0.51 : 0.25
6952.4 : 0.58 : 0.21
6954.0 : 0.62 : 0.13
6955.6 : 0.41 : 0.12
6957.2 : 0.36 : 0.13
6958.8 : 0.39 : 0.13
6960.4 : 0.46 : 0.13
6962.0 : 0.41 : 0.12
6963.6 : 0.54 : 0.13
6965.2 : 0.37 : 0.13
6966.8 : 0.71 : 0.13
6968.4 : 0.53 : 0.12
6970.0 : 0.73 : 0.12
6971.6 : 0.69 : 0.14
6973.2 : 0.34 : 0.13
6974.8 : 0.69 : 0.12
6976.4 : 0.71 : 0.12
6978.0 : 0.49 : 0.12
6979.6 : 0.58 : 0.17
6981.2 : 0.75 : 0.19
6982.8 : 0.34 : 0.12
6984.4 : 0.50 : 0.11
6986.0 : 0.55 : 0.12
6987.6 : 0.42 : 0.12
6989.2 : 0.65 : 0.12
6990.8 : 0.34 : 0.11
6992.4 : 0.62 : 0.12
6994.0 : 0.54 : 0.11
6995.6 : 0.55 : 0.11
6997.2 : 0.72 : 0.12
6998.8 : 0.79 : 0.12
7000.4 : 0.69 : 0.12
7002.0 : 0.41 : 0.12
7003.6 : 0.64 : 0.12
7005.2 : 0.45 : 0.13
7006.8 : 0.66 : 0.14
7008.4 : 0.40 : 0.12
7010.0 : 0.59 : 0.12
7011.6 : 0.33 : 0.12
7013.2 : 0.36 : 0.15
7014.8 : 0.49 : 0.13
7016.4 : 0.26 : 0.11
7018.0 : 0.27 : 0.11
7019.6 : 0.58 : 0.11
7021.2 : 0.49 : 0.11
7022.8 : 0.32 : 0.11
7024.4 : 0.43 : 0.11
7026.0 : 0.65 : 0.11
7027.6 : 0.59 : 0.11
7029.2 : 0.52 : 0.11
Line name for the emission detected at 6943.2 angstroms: H-gamma 4340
